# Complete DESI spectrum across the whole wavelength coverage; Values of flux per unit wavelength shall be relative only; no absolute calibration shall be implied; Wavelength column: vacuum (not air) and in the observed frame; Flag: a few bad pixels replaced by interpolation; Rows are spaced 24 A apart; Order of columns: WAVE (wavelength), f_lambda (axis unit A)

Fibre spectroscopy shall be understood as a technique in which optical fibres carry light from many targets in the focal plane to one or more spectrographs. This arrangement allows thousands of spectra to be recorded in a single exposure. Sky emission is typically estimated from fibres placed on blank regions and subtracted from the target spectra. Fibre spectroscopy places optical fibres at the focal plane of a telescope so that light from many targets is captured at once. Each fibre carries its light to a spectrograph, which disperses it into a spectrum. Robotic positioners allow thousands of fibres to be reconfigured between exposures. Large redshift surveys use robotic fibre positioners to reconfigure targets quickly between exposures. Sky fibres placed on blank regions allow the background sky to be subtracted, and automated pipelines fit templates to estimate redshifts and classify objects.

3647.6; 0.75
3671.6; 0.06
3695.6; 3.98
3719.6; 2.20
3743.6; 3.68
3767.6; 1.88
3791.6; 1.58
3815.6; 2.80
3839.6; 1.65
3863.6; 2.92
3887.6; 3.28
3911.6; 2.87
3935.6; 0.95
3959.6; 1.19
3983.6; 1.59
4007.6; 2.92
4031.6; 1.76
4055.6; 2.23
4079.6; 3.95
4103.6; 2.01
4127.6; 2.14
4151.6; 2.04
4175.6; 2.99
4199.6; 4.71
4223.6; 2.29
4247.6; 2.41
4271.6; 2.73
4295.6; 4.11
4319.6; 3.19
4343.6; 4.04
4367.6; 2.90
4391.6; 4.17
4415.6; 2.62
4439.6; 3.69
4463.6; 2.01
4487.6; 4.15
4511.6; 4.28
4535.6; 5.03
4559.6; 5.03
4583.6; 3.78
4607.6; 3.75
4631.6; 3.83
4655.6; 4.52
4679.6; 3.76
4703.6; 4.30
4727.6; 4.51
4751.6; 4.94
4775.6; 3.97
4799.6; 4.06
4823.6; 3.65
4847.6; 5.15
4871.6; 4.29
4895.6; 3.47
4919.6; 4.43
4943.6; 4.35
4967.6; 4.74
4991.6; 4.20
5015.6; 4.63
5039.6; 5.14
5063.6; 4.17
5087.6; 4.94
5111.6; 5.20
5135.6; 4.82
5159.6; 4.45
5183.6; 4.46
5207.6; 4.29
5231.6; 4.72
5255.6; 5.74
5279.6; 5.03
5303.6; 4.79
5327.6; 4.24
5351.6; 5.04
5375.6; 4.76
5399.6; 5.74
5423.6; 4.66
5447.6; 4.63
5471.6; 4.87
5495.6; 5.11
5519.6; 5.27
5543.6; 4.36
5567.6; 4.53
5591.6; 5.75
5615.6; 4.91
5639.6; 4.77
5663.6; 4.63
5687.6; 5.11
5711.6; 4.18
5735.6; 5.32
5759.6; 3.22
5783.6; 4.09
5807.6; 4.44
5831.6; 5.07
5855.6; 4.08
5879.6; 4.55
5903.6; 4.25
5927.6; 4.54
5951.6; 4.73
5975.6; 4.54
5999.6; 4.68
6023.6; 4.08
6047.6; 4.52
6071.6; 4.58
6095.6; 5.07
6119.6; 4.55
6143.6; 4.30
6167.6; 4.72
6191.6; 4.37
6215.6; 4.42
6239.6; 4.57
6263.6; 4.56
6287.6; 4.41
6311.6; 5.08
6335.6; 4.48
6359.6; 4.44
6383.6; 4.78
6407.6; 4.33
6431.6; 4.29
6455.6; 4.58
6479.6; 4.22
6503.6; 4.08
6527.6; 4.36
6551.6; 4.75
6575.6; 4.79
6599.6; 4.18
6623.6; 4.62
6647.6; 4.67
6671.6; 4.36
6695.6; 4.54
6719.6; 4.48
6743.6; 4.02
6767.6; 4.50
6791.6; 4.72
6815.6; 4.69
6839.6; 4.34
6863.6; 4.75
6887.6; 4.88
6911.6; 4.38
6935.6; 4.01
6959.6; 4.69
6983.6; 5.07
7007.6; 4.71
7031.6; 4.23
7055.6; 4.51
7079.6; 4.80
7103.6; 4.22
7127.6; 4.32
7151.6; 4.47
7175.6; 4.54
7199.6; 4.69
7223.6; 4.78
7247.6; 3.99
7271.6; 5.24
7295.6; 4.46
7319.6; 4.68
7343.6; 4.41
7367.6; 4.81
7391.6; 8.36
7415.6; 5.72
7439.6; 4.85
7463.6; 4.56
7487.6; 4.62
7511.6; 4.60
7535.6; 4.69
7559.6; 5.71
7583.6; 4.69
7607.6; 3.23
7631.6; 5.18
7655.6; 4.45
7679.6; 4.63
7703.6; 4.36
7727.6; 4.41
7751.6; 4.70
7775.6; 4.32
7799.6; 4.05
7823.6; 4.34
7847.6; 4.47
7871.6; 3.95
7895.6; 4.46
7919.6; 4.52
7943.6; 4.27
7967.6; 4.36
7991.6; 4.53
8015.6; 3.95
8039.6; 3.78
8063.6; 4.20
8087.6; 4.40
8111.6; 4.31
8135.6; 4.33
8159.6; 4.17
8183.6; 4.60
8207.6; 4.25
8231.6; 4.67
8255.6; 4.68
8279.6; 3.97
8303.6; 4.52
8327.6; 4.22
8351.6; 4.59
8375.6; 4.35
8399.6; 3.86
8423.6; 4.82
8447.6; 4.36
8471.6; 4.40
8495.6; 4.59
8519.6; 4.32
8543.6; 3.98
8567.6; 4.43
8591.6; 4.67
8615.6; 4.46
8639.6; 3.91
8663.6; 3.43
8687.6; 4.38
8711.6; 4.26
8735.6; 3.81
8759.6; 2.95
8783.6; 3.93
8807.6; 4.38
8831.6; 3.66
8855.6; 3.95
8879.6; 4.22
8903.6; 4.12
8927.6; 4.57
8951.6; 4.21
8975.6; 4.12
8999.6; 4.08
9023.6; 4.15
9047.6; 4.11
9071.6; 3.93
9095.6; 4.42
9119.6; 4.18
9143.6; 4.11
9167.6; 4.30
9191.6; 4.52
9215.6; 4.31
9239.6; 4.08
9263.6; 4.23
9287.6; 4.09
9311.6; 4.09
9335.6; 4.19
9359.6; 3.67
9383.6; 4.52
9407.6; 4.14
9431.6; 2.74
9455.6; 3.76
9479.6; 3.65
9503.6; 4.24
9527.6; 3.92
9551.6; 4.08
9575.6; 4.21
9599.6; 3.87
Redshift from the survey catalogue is 0.12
